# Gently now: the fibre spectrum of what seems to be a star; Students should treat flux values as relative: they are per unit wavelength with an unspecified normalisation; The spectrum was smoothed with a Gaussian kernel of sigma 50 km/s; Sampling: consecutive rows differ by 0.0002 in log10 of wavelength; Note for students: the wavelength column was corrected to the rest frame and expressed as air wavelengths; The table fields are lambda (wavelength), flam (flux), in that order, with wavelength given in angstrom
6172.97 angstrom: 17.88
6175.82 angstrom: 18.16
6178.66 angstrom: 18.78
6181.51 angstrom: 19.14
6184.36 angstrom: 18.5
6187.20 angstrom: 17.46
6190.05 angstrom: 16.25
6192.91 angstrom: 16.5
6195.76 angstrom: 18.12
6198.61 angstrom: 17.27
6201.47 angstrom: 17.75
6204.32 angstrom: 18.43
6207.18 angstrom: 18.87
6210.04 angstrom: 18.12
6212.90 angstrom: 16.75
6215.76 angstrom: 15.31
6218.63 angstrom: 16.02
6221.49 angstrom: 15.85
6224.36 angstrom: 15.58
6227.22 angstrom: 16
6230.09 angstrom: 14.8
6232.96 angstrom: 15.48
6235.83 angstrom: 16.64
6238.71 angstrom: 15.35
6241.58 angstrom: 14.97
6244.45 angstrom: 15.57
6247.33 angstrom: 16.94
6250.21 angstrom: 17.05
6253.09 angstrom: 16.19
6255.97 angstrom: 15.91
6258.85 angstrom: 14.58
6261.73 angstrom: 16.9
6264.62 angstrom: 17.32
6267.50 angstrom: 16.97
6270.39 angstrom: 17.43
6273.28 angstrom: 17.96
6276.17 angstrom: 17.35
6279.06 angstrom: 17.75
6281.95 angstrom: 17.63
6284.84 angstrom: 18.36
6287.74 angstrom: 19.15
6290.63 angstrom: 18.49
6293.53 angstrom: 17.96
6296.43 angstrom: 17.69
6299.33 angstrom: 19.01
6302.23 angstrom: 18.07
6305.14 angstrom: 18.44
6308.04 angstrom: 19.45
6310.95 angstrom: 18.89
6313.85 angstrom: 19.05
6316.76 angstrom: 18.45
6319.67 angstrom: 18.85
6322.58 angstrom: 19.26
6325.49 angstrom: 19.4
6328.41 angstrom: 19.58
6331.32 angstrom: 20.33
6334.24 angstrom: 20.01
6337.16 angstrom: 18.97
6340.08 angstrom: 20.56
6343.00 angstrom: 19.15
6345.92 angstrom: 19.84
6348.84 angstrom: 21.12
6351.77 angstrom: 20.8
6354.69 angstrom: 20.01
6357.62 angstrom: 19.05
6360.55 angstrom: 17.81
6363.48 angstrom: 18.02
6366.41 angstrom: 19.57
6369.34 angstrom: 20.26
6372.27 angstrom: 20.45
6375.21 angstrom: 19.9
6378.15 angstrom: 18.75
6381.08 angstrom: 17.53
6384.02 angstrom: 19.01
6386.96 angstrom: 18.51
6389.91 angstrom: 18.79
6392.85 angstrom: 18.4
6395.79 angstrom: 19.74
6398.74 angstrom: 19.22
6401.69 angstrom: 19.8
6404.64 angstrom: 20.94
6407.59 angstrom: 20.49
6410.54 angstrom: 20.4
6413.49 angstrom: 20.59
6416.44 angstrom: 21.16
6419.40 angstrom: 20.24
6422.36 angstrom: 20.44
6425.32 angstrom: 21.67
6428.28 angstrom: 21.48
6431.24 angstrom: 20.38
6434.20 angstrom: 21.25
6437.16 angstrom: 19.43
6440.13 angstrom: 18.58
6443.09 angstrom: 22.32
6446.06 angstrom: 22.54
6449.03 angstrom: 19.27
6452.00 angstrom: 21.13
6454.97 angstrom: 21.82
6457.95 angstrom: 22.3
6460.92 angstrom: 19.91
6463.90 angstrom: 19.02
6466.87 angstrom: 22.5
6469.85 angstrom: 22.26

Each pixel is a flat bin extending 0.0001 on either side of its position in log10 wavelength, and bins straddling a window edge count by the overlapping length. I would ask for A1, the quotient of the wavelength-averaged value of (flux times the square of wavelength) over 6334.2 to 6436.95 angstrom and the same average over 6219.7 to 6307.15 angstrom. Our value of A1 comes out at 1.22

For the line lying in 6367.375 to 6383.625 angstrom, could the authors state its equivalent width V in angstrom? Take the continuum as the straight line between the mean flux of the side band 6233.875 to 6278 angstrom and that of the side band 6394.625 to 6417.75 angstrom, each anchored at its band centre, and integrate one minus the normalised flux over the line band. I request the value 0.1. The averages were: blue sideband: 16.5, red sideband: 20.3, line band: 19.4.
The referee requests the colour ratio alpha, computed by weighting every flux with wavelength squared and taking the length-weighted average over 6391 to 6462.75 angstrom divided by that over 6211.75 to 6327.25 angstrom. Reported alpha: 1.3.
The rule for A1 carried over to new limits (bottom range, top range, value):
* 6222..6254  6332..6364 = 1.28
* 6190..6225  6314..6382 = 1.19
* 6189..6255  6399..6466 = 1.34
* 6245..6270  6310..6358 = 1.22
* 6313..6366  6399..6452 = 1.09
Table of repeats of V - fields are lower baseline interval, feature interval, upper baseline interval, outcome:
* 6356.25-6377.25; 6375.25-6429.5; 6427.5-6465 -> 0.27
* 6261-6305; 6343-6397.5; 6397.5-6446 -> 0.77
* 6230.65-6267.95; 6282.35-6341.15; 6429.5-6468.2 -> -4.67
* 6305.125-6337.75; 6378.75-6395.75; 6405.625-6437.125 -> 1.41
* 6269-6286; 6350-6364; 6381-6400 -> -0.57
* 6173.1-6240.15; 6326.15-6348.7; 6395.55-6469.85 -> -0.81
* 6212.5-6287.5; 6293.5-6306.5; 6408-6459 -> -0.45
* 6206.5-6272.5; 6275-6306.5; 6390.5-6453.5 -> -1.33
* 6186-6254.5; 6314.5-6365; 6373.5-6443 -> -2.15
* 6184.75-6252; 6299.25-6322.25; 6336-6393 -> -0.57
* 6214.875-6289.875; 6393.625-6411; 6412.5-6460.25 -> 0.07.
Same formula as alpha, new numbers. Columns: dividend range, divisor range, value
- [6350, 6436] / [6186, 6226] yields 1.24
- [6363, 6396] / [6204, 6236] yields 1.22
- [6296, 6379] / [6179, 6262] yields 1.21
